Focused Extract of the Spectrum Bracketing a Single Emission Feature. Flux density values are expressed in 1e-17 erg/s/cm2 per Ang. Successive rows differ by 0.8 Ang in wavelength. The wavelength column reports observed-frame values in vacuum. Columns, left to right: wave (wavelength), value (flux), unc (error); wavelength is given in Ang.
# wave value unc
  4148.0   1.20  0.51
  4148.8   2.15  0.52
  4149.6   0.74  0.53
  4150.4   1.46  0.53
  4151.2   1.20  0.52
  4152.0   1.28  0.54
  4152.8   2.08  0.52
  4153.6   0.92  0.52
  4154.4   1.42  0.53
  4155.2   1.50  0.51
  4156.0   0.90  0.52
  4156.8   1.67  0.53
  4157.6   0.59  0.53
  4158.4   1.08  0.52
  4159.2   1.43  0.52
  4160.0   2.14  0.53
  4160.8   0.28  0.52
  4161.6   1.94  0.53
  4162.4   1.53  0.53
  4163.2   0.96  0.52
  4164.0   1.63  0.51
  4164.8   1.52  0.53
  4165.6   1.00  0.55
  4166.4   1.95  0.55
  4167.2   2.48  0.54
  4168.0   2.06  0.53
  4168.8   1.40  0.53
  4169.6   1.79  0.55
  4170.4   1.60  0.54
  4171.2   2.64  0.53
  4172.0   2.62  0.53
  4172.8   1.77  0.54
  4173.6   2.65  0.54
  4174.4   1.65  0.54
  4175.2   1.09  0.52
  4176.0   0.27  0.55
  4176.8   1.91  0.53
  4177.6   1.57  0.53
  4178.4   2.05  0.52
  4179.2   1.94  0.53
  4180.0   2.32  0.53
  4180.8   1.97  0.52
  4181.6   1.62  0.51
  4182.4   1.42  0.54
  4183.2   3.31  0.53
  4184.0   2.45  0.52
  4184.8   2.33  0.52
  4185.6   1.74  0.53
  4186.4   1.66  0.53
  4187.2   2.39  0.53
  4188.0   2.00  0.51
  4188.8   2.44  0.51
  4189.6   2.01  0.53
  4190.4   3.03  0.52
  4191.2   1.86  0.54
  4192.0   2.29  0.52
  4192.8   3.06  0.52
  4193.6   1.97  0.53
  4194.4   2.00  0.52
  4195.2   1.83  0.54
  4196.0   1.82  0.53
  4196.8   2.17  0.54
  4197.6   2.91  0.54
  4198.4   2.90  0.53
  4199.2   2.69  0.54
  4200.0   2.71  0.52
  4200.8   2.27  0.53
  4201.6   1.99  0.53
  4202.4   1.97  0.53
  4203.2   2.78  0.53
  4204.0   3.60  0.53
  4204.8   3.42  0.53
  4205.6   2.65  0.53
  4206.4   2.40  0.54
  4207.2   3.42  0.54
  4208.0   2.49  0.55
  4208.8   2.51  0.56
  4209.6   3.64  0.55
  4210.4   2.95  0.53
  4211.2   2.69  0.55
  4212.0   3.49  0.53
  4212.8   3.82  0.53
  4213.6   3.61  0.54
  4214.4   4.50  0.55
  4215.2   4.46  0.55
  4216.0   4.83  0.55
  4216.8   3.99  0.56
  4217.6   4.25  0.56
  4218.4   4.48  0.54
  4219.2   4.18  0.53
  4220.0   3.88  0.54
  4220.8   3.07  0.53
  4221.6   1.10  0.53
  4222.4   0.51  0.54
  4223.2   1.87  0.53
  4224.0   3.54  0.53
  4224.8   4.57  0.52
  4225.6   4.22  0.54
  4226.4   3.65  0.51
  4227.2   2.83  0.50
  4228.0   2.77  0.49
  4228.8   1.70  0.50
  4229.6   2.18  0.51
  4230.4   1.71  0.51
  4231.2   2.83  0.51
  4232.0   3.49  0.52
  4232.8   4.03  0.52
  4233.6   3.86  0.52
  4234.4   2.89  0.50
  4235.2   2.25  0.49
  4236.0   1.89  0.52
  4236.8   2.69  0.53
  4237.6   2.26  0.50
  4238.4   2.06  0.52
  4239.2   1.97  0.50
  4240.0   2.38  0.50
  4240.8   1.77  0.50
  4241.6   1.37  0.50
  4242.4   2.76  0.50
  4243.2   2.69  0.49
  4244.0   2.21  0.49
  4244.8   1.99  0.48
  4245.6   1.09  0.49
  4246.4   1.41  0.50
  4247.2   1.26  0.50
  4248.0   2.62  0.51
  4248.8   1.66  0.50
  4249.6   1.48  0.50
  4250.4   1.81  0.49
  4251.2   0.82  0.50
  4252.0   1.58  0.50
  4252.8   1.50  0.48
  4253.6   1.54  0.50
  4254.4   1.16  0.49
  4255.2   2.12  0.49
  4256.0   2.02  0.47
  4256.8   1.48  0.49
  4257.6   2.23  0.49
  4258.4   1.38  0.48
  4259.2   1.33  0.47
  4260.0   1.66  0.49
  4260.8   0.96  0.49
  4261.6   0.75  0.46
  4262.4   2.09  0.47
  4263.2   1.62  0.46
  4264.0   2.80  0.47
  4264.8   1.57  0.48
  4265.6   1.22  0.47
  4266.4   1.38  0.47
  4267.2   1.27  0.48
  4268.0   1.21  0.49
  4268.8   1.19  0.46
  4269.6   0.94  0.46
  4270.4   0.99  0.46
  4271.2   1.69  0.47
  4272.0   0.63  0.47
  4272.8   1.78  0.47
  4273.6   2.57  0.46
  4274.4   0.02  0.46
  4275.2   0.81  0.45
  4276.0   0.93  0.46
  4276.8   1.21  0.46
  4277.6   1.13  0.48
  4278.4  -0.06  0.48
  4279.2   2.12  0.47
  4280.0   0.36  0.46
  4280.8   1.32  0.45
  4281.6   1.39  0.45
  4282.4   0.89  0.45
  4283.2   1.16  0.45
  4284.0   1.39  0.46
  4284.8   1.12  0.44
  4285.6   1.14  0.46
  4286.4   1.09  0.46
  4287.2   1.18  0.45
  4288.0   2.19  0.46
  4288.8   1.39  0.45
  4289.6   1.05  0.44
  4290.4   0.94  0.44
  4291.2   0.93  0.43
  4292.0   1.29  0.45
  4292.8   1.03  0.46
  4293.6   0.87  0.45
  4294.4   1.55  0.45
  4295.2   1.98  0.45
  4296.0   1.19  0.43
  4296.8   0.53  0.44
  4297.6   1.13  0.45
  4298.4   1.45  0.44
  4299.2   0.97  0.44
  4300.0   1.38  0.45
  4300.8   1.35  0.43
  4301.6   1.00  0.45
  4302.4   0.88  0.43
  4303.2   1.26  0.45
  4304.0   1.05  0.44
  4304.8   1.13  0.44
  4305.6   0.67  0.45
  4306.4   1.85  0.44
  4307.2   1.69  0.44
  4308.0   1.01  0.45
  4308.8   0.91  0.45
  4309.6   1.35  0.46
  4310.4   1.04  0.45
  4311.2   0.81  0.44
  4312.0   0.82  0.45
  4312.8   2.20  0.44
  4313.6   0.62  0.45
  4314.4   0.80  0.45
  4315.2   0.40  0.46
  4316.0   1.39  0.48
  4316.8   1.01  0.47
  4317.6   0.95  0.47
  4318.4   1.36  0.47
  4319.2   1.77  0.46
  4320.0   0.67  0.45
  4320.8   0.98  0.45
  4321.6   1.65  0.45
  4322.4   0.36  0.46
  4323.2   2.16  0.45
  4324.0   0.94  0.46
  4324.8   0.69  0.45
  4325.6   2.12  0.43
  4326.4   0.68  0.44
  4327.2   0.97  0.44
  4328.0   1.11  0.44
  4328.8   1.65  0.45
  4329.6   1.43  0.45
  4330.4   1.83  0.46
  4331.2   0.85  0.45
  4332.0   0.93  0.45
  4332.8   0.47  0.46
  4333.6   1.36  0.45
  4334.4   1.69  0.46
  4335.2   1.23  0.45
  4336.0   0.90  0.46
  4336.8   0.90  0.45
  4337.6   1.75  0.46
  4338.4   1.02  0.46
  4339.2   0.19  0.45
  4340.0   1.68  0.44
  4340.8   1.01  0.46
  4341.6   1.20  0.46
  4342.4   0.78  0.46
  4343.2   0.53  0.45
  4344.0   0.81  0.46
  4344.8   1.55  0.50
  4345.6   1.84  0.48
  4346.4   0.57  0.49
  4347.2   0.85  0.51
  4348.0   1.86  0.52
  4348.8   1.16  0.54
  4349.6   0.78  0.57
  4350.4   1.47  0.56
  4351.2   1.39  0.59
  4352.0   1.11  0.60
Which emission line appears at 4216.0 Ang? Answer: C IV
